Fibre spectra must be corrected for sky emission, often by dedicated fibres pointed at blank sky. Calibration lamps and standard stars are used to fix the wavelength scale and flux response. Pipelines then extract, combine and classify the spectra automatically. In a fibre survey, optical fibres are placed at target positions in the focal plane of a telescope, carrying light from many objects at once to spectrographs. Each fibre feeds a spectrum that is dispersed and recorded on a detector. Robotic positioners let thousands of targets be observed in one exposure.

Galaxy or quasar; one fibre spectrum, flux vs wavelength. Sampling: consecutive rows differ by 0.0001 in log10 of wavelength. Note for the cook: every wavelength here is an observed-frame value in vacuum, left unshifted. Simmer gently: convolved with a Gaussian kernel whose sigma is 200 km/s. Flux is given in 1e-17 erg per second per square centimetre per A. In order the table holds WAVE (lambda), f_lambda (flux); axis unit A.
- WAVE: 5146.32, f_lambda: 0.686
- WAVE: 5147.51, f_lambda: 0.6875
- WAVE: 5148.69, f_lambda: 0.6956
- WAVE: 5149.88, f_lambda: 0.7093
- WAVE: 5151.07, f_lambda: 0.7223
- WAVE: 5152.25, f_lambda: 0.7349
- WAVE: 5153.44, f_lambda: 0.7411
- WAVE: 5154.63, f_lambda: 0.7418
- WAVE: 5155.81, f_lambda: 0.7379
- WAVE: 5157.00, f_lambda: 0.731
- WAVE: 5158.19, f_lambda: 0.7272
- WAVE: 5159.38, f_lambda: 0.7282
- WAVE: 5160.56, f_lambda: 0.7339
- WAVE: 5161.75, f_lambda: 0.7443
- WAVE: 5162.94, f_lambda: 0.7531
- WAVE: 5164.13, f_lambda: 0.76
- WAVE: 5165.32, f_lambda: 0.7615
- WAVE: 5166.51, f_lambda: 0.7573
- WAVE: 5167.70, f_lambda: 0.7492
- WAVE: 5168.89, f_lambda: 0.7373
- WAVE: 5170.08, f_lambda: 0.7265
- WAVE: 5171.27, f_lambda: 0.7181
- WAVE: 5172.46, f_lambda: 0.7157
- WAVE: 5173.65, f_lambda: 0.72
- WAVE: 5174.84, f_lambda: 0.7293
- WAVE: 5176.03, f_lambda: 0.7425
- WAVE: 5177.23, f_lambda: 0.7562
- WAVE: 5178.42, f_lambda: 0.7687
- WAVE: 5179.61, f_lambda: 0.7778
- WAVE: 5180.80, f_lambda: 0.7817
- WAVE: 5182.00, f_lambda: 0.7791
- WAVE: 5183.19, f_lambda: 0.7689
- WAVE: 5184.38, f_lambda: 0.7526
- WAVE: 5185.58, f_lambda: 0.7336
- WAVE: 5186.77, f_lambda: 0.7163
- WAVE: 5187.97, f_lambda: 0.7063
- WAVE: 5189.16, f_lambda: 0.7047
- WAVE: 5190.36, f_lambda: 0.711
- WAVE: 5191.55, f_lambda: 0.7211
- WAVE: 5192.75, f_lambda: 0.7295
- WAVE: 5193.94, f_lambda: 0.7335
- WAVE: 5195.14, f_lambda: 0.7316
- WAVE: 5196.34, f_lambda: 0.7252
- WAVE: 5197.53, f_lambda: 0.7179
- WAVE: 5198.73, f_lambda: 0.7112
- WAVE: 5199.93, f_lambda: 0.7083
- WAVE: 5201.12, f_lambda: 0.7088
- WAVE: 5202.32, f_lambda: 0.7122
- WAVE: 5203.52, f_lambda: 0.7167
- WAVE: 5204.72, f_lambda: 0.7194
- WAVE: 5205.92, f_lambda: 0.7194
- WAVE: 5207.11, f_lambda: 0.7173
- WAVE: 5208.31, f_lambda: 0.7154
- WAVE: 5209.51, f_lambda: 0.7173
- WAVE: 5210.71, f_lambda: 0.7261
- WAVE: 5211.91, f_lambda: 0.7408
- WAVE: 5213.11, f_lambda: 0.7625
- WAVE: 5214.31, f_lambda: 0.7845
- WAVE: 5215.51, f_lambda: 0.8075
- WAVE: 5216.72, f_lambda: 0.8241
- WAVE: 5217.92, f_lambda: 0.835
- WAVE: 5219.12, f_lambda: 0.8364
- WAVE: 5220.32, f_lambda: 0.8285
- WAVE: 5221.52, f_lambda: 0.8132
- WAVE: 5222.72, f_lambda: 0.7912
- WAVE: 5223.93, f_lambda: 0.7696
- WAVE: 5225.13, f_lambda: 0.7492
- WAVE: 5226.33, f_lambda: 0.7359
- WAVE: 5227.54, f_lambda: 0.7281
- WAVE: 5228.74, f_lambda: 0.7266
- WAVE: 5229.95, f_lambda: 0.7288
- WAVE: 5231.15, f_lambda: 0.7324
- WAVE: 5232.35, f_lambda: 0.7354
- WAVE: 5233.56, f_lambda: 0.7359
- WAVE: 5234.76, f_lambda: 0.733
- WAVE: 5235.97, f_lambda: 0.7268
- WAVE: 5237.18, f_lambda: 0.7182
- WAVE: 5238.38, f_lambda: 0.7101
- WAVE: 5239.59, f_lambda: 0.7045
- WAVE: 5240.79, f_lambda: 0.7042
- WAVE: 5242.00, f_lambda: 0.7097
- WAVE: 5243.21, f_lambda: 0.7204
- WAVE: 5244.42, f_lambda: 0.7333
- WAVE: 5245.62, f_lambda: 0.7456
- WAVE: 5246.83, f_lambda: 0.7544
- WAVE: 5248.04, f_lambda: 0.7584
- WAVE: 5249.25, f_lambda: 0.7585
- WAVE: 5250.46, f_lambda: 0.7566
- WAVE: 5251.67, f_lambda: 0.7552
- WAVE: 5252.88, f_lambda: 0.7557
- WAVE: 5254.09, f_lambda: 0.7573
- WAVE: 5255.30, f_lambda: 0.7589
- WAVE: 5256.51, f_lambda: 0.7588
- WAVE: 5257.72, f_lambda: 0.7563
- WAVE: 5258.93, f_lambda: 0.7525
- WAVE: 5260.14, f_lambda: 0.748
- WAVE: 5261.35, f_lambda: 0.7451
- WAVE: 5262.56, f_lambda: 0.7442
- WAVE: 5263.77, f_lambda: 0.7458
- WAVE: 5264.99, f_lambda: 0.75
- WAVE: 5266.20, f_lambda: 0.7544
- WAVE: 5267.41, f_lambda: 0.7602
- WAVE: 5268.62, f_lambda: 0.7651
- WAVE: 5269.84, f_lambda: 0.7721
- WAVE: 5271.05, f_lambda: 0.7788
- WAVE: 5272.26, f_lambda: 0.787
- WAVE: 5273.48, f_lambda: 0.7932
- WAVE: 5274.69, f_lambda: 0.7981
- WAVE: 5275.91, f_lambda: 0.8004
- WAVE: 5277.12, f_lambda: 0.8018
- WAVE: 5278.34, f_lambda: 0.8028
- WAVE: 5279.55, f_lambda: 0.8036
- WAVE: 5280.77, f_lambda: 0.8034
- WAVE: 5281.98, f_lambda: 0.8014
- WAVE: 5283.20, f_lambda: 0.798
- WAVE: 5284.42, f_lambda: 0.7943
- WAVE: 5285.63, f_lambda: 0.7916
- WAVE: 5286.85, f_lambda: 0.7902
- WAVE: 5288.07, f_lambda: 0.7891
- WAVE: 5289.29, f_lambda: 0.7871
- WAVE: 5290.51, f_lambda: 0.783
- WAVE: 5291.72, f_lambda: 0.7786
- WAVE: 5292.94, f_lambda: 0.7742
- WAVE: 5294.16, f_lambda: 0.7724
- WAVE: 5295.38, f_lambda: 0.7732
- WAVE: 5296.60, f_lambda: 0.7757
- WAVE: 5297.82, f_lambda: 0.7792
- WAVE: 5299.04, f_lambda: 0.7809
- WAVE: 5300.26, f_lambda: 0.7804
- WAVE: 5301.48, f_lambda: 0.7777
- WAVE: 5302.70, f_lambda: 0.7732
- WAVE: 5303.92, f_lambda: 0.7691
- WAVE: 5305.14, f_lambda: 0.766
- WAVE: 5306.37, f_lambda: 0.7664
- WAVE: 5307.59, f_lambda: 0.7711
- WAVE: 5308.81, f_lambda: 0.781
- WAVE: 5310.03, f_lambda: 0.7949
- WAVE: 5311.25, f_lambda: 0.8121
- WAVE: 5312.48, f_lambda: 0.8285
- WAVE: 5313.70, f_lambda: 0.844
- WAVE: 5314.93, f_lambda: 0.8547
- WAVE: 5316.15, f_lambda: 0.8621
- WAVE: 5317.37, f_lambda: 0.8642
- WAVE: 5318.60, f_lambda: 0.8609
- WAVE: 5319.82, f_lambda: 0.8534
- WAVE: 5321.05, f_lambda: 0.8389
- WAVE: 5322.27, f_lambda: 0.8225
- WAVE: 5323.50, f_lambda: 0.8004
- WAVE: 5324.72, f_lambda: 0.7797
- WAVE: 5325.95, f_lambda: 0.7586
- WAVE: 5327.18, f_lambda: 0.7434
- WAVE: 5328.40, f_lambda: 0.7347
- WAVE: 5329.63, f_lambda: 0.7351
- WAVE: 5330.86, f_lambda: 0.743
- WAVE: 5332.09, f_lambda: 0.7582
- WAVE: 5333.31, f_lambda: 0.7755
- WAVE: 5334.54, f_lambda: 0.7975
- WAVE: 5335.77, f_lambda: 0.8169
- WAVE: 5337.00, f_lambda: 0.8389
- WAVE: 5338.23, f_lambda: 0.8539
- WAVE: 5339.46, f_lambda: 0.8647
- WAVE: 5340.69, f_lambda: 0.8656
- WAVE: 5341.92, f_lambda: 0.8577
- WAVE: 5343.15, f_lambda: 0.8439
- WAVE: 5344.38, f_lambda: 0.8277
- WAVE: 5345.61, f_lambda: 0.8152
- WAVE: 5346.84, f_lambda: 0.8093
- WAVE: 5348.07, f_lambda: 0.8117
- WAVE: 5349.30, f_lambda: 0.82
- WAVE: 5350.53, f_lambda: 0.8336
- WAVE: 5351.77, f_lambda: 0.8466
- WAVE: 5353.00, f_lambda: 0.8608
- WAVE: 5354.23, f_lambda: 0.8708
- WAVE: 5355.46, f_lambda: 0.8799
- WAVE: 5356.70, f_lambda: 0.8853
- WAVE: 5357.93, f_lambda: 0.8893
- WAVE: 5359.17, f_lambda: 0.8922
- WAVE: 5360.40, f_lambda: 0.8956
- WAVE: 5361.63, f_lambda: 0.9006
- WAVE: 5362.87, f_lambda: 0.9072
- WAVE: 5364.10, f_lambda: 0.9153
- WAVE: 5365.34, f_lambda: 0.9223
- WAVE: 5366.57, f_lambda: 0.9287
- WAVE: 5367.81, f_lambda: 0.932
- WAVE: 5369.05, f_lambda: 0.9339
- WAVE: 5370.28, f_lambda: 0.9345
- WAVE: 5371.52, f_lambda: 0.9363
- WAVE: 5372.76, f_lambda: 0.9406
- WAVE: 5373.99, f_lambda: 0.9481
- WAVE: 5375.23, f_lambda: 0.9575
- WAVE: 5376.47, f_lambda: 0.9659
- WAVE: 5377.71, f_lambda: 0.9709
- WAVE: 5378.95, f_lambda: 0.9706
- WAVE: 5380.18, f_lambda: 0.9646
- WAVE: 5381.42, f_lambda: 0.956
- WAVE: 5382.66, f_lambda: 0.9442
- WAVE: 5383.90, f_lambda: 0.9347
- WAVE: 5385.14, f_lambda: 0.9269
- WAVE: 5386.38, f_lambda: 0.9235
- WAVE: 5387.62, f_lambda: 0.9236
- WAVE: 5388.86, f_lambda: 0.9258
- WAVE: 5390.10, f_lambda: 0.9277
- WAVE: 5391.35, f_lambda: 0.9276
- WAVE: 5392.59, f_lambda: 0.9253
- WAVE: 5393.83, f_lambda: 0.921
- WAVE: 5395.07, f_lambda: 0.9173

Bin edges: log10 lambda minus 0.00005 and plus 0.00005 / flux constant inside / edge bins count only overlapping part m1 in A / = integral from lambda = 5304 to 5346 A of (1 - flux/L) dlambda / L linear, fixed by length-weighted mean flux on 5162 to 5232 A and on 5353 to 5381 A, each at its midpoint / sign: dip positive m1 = 3.36 A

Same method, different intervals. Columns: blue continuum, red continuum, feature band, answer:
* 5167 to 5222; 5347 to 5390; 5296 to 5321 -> 1.44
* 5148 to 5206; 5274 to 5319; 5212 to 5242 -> 0.07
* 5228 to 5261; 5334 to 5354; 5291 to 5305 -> 0.27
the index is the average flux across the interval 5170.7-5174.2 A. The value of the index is 0.718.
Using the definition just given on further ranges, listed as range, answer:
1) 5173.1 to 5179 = 0.743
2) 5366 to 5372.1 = 0.932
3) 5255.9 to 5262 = 0.753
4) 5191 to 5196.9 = 0.727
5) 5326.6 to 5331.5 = 0.739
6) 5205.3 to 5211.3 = 0.72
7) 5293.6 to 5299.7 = 0.776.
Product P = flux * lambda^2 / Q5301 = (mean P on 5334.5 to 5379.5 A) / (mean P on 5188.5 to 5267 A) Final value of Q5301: 1.25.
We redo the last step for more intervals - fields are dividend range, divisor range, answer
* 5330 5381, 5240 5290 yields 1.18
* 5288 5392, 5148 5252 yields 1.21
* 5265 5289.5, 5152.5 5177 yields 1.11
